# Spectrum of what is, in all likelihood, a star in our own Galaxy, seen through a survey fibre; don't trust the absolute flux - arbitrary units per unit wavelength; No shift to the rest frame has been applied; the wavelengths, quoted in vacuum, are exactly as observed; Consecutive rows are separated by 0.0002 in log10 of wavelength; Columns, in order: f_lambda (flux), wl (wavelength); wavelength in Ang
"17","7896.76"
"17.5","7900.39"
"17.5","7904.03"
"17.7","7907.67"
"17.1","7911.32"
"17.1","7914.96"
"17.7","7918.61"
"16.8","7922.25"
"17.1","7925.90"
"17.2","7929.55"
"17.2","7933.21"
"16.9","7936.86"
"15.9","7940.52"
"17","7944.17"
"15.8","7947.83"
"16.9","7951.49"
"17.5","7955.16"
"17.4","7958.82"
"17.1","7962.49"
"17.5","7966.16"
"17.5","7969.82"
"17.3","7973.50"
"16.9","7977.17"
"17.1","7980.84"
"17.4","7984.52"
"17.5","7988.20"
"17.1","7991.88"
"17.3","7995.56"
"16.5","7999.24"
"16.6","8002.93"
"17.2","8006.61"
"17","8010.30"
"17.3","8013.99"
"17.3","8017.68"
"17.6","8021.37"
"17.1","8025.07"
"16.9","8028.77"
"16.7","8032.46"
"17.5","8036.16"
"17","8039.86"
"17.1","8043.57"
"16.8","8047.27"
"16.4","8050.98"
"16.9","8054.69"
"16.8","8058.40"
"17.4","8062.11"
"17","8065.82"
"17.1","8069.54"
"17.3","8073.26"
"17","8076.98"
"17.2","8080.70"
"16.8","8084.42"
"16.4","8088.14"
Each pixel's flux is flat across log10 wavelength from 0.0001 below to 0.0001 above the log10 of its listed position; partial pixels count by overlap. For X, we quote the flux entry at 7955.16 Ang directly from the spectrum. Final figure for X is 17.5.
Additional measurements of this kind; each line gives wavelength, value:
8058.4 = 16.8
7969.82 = 17.5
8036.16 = 17.5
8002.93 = 16.6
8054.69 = 16.9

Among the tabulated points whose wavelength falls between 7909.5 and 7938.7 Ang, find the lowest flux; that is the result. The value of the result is 16.8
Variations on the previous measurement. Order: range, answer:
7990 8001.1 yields 16.5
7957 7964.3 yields 17.1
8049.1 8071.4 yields 16.4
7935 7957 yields 15.8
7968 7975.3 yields 17.3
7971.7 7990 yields 16.9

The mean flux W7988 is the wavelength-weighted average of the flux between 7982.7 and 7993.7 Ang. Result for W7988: 17.3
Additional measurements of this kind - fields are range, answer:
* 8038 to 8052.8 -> 16.8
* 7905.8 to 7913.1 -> 17.4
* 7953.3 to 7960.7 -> 17.4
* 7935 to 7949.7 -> 16.4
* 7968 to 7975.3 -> 17.4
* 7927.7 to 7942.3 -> 16.8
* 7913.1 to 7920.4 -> 17.4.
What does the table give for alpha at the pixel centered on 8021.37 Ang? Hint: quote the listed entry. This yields 17.6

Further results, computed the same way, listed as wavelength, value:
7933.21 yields 17.2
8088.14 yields 16.4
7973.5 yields 17.3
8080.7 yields 17.2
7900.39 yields 17.5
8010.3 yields 17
